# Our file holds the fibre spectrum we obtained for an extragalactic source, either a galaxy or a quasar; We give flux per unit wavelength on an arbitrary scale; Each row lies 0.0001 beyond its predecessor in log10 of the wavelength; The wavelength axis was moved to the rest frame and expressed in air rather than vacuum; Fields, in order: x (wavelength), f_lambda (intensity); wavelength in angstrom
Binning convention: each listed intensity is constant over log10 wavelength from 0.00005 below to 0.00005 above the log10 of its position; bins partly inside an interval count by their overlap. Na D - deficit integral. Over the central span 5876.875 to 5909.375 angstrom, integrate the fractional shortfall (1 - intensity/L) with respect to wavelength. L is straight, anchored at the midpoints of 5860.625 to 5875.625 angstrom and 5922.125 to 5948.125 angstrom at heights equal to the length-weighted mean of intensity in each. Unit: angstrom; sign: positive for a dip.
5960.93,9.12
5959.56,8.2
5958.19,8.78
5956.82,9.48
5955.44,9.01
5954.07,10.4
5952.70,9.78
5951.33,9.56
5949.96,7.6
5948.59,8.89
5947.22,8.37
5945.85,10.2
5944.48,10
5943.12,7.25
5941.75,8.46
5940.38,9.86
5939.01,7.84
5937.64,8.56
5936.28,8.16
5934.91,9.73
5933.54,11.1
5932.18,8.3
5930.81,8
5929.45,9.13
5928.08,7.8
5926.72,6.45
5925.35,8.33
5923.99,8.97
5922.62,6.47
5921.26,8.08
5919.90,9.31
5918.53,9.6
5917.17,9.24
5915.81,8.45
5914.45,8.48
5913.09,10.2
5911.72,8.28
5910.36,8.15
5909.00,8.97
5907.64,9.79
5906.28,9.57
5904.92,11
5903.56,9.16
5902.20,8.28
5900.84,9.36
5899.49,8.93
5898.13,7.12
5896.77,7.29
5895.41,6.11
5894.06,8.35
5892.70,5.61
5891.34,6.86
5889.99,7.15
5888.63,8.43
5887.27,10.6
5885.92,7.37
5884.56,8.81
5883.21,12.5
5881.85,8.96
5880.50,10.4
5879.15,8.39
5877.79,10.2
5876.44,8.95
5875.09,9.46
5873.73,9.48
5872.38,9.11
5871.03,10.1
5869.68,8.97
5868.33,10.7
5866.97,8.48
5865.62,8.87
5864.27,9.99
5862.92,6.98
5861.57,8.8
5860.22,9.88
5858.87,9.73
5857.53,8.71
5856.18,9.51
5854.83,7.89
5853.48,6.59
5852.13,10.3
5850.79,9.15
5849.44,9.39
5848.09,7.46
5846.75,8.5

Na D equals 0.90 angstrom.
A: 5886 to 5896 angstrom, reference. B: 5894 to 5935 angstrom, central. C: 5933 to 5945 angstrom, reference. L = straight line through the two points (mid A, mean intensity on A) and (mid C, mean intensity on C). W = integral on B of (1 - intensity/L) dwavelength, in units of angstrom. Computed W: -1.9 angstrom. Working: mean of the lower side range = 7.59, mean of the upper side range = 8.96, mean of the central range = 8.64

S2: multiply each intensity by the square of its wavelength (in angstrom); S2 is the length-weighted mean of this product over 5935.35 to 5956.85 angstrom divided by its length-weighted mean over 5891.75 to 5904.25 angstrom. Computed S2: 1.2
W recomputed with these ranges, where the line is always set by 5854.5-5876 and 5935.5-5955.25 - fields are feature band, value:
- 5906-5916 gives 0.1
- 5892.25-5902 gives 1.6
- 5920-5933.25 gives 1.3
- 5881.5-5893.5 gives 0.9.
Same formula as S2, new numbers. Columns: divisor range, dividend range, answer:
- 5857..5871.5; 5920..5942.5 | 0.94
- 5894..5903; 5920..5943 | 1.08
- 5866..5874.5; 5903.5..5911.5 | 1.01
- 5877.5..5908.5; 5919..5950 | 1.00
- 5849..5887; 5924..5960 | 0.98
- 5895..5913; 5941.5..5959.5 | 1.06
